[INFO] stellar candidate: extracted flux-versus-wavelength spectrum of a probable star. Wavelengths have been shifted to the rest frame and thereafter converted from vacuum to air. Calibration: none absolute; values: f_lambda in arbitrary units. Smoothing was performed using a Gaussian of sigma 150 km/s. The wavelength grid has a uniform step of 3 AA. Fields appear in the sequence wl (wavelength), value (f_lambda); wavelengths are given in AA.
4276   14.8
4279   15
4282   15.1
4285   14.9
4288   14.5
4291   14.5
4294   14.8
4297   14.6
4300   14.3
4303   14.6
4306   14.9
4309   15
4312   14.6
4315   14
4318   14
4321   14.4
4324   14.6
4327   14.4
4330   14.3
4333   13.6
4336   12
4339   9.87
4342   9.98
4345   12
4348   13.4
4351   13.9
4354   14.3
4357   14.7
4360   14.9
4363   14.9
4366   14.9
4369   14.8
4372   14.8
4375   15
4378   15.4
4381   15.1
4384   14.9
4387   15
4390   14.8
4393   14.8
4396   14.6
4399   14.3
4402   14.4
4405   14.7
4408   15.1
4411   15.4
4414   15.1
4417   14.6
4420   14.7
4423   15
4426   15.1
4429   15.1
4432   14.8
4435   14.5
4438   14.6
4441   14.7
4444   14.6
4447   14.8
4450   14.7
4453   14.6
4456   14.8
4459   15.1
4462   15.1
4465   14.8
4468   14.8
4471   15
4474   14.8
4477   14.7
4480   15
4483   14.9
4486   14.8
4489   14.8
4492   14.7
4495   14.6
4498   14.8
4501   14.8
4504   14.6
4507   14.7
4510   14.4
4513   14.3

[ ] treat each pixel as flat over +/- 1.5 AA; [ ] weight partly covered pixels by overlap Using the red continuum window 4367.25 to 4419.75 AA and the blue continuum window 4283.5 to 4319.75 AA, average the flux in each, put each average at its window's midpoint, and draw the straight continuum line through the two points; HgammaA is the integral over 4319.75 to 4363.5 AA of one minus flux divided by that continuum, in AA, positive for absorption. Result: 3.9 AA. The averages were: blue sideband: 14.6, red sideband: 14.9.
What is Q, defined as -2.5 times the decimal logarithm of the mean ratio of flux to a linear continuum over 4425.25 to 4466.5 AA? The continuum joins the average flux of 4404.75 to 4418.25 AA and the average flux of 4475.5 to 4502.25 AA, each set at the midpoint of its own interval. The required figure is 0.01 mag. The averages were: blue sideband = 15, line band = 14.8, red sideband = 14.8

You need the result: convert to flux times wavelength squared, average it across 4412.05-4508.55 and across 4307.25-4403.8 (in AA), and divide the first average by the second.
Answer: 1.10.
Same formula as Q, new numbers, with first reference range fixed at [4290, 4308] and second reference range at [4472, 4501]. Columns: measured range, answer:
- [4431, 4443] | 0.01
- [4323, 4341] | 0.13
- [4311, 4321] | 0.03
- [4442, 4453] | 0.01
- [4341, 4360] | 0.11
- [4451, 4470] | -0.01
